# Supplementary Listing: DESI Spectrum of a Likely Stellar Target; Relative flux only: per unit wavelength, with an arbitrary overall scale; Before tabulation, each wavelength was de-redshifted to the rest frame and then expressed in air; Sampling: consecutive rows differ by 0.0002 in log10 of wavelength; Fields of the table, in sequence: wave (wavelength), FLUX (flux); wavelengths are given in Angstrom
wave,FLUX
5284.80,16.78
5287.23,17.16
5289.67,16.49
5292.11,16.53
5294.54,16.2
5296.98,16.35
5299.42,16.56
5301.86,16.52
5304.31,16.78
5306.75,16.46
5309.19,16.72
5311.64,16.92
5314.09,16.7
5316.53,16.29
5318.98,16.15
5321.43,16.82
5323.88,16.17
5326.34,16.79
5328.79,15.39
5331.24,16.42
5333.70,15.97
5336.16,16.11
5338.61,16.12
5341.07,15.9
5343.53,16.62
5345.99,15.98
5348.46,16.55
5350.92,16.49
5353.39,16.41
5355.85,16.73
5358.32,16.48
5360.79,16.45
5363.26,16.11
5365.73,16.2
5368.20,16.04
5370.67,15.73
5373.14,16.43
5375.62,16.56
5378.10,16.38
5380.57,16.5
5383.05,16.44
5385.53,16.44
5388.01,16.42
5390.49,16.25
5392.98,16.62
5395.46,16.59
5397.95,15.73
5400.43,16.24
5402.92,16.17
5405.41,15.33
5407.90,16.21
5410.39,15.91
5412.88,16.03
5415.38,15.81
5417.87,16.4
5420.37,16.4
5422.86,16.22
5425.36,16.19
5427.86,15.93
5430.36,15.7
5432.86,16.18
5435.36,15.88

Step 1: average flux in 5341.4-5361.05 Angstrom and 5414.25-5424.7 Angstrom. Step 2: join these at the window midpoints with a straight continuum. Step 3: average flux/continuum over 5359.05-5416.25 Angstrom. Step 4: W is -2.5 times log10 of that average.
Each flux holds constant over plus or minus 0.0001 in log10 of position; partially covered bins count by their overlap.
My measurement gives 0.01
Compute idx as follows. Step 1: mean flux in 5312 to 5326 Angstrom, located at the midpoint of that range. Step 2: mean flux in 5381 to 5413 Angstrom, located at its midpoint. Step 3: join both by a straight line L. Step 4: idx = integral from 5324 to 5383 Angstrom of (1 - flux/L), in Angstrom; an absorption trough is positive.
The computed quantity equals 0.3 Angstrom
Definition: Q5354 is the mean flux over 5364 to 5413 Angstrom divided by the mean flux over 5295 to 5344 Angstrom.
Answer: 0.99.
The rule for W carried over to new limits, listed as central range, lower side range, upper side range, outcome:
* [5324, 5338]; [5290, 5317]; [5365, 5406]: 0.02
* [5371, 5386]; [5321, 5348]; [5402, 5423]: -0.02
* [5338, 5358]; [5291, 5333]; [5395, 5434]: 0.00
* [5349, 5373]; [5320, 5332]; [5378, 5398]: 0.00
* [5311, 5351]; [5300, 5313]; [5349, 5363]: 0.02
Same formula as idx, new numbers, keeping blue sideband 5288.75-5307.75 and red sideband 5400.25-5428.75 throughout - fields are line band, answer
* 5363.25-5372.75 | 0.1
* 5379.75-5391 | -0.2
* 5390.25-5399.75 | -0.1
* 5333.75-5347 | 0.2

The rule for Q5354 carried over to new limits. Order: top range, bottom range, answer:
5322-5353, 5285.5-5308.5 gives 0.98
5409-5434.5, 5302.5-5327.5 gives 0.97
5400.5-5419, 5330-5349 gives 0.99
